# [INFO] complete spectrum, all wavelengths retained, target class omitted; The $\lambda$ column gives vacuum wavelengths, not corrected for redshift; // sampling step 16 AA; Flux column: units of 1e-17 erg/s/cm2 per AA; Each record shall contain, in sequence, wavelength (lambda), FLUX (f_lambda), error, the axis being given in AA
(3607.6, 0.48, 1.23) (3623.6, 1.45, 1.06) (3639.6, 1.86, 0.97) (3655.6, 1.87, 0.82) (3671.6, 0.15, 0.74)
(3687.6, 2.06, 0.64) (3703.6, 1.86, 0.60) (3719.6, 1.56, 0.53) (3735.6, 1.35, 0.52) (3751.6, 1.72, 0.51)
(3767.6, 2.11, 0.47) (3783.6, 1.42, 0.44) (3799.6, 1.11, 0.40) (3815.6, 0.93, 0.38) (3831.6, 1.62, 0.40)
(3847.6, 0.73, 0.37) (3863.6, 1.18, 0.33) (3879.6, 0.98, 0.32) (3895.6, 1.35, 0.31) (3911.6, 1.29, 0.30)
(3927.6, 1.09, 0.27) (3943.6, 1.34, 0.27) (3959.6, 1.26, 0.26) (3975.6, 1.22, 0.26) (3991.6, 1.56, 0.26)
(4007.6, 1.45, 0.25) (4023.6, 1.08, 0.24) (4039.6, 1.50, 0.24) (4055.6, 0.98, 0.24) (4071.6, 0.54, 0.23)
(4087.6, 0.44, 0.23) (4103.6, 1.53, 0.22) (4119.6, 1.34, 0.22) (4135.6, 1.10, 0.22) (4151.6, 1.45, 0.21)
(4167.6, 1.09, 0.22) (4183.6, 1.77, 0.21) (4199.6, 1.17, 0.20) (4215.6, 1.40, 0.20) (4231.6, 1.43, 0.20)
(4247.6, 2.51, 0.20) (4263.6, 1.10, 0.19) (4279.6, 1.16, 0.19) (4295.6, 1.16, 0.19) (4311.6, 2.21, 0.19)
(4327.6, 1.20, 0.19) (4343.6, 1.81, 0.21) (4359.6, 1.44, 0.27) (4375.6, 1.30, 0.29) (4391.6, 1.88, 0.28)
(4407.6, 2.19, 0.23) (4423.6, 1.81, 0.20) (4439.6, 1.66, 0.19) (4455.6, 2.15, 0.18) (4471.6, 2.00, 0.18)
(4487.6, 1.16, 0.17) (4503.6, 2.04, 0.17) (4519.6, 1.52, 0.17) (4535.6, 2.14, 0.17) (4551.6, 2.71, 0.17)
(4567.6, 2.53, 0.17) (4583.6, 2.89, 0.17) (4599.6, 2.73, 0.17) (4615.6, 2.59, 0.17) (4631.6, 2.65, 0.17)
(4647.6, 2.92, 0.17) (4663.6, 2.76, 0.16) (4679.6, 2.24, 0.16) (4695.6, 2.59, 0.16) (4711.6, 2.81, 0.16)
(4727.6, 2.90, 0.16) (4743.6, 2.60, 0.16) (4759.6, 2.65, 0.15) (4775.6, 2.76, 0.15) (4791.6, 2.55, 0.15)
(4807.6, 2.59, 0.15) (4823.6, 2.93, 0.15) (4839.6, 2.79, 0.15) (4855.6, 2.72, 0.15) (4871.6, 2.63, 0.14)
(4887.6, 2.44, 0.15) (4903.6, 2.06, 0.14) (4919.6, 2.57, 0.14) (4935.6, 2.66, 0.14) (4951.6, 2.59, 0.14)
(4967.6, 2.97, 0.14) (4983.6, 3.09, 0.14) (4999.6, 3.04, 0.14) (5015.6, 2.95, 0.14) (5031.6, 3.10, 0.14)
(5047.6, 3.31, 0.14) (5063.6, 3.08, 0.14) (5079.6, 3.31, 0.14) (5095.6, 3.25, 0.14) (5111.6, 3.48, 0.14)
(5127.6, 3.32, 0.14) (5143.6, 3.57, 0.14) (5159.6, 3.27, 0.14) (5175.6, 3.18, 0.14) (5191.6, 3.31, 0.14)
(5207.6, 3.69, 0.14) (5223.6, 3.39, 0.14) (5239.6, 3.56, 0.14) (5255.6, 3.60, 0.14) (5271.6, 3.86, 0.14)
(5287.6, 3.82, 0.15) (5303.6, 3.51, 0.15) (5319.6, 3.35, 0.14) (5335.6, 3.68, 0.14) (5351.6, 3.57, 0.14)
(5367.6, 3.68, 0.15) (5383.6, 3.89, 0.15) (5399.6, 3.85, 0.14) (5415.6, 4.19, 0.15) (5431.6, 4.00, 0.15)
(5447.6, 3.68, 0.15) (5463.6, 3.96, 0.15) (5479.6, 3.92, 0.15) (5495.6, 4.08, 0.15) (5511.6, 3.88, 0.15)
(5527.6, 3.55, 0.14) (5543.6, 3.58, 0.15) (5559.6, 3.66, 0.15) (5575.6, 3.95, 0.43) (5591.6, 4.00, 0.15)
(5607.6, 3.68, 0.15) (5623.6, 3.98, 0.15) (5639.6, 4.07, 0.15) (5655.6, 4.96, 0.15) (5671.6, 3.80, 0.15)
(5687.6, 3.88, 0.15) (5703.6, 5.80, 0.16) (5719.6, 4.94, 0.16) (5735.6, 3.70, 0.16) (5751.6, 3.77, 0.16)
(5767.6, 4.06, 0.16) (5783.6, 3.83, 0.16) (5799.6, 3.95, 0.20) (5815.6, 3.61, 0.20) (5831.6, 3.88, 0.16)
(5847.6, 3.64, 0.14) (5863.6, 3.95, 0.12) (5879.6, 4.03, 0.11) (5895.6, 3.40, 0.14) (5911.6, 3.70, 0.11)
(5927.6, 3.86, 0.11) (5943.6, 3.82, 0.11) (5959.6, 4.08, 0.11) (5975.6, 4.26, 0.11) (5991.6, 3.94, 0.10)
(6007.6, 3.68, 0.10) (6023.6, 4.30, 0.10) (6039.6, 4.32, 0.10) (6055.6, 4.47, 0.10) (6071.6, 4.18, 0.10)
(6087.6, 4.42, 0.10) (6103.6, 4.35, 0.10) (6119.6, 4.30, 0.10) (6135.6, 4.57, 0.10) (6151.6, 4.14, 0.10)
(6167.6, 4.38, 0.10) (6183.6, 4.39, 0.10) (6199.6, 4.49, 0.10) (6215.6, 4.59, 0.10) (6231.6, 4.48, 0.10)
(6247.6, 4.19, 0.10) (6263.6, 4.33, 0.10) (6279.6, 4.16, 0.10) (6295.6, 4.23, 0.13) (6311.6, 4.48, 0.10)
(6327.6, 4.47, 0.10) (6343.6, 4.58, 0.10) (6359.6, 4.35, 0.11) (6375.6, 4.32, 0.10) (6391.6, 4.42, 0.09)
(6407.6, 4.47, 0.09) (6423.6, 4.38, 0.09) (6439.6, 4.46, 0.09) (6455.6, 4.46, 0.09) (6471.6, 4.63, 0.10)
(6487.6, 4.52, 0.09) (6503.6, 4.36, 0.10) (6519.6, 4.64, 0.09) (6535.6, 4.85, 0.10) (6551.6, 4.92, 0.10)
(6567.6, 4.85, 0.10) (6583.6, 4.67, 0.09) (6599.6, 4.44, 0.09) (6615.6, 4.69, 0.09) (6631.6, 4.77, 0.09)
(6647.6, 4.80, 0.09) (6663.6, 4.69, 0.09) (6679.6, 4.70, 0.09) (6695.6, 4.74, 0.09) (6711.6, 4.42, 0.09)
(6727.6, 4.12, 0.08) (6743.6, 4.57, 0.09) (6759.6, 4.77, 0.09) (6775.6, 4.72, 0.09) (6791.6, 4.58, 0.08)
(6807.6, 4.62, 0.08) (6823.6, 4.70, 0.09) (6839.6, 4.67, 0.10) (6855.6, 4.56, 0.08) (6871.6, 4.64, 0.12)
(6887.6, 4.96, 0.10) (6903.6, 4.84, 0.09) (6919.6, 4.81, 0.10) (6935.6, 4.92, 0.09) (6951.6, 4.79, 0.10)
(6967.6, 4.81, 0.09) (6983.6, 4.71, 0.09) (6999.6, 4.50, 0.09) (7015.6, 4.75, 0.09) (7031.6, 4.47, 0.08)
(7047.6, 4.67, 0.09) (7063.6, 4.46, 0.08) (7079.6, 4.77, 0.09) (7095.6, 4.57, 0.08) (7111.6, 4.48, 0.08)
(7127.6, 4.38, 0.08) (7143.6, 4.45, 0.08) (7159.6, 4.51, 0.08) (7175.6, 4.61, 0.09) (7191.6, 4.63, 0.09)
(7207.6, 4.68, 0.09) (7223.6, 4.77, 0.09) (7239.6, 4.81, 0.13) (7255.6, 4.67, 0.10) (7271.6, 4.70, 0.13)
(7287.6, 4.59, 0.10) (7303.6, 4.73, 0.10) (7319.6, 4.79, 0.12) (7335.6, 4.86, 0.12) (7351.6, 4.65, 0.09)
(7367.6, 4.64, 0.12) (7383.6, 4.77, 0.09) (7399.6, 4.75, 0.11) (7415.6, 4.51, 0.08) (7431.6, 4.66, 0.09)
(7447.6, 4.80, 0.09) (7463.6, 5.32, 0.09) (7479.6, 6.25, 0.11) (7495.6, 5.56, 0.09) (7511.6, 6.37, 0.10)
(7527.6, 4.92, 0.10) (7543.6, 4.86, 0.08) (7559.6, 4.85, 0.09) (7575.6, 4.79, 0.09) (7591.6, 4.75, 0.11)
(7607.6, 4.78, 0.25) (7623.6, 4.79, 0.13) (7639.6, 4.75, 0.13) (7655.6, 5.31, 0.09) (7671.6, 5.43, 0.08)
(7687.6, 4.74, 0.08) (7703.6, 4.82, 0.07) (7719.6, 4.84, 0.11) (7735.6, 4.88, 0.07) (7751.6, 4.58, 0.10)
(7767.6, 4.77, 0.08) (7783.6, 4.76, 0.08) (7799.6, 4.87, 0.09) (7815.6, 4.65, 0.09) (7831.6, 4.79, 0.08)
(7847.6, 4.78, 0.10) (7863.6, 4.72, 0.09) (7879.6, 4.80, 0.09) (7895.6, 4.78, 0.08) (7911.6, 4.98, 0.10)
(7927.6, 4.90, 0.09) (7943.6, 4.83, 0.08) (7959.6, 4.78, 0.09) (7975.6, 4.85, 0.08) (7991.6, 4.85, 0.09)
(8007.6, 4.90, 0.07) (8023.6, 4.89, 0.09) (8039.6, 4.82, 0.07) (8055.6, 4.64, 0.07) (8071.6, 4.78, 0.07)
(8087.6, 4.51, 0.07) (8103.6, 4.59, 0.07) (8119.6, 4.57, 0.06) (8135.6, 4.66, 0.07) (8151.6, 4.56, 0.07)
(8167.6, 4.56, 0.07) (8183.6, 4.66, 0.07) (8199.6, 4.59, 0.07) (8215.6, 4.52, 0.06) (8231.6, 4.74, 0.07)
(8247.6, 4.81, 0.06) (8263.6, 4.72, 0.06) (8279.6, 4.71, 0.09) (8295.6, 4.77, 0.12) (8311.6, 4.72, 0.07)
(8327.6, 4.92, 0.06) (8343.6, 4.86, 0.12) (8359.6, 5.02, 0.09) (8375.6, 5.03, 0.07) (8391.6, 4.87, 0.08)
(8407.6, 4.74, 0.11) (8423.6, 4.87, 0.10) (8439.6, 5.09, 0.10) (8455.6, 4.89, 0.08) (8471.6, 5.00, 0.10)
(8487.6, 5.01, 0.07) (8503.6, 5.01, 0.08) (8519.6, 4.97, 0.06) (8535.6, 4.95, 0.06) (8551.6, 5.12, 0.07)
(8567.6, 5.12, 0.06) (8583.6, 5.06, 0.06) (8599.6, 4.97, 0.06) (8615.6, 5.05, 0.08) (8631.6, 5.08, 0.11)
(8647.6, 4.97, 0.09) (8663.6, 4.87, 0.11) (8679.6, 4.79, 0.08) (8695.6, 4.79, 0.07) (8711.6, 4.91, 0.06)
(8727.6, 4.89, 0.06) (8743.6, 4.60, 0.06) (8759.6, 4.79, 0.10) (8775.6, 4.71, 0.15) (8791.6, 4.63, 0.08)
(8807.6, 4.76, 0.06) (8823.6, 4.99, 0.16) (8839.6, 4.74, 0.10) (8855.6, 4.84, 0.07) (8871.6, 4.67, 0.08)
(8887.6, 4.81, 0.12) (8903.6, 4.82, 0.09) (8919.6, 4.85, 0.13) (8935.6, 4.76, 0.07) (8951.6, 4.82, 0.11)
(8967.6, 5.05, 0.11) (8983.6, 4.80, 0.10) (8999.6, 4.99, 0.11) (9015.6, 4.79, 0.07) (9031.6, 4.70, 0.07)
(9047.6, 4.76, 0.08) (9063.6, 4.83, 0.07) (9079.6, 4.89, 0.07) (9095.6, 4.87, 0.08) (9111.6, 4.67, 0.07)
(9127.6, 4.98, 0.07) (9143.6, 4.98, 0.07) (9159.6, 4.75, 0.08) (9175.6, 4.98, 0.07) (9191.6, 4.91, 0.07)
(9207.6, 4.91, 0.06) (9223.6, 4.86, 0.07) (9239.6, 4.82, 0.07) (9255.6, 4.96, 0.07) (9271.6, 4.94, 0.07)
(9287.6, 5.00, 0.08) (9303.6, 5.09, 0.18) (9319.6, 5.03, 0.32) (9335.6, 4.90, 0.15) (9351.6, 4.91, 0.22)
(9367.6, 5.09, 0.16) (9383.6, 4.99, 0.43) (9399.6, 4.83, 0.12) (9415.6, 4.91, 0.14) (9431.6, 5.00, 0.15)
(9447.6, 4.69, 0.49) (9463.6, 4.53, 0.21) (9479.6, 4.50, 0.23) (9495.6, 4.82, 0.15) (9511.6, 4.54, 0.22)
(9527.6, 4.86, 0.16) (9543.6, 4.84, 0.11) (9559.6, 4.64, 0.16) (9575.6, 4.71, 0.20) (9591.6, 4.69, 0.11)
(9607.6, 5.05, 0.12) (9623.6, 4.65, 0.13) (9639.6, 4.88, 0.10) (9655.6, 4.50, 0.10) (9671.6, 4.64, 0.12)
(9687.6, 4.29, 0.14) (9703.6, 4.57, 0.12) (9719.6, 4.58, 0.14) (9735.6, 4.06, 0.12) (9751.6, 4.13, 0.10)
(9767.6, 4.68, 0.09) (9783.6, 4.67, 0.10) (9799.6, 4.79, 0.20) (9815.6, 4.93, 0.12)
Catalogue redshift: 0.14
